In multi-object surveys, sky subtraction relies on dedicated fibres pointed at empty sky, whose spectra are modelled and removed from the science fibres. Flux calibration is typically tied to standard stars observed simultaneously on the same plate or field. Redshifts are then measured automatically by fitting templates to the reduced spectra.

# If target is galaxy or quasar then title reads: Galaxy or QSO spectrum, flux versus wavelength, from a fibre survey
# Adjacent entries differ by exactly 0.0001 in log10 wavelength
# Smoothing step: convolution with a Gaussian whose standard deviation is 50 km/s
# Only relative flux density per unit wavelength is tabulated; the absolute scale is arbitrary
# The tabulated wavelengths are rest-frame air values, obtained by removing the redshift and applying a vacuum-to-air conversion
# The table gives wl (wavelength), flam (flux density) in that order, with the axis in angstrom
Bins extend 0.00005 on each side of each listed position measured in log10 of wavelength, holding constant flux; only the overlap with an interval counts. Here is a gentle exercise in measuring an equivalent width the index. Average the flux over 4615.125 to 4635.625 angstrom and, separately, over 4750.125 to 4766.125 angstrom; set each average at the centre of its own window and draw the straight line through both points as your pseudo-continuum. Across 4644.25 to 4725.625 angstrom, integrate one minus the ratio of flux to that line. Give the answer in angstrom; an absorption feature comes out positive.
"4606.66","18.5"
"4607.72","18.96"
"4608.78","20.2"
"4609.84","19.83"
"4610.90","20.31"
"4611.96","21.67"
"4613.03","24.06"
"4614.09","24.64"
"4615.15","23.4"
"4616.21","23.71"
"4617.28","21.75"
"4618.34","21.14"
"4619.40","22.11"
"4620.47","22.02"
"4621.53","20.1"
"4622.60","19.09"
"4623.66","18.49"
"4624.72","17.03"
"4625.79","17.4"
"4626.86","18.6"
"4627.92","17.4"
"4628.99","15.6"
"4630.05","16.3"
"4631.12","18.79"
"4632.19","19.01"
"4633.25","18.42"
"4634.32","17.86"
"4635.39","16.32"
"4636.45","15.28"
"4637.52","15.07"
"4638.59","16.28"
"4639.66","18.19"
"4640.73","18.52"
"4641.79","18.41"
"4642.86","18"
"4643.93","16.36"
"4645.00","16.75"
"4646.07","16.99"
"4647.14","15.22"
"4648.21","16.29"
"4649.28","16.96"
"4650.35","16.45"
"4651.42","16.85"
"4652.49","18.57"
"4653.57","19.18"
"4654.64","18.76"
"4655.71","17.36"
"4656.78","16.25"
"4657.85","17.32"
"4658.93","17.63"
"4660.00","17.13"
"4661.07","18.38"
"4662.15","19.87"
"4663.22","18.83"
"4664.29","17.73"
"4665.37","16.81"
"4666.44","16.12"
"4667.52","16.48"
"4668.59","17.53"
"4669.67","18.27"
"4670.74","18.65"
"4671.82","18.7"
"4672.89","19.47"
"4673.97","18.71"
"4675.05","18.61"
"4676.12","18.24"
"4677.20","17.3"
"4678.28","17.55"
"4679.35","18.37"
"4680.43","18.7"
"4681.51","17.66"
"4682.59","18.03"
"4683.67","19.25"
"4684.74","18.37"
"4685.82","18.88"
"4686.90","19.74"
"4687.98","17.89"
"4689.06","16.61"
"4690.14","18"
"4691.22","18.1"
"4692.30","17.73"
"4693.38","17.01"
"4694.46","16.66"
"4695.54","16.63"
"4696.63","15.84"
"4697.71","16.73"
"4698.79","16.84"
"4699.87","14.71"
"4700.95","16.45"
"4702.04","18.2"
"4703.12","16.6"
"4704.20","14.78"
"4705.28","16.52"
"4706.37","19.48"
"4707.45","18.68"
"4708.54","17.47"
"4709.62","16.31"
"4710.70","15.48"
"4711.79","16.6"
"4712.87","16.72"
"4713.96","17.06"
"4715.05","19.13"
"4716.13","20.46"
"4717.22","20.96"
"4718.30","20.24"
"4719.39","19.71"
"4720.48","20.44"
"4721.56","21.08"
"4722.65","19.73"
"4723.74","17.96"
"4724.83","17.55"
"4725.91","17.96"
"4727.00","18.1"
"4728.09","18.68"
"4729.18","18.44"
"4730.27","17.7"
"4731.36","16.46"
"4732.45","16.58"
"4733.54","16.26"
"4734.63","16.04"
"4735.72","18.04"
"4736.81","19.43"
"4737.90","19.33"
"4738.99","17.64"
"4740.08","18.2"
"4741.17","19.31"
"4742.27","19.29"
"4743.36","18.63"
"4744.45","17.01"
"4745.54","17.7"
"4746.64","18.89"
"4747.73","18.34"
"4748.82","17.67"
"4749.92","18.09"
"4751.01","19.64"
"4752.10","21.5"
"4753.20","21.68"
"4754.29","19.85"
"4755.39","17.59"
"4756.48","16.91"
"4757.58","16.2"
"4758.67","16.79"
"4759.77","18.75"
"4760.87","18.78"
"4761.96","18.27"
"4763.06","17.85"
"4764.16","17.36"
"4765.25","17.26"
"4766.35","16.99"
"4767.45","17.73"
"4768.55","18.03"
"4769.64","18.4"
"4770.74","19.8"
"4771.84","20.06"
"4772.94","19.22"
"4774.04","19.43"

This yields 4.5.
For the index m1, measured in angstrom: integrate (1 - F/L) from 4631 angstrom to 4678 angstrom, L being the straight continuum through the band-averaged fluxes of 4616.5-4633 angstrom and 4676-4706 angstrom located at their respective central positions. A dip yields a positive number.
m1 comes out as 1.8 angstrom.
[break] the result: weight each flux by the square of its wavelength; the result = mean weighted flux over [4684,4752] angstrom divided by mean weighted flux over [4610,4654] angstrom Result 1.00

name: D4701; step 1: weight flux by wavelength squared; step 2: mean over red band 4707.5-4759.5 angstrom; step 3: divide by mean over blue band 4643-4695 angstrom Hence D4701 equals 1.06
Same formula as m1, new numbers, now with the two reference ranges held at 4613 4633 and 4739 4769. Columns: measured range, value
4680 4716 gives 3.0 angstrom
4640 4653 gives 1.7 angstrom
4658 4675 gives 1.2 angstrom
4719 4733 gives 0.1 angstrom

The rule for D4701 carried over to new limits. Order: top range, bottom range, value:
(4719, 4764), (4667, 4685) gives 1.04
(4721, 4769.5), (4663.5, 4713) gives 1.07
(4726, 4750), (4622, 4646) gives 1.08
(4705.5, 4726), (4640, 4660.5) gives 1.10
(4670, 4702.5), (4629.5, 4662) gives 1.04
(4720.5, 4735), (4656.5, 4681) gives 1.03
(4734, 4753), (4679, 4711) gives 1.09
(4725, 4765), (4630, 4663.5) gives 1.09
